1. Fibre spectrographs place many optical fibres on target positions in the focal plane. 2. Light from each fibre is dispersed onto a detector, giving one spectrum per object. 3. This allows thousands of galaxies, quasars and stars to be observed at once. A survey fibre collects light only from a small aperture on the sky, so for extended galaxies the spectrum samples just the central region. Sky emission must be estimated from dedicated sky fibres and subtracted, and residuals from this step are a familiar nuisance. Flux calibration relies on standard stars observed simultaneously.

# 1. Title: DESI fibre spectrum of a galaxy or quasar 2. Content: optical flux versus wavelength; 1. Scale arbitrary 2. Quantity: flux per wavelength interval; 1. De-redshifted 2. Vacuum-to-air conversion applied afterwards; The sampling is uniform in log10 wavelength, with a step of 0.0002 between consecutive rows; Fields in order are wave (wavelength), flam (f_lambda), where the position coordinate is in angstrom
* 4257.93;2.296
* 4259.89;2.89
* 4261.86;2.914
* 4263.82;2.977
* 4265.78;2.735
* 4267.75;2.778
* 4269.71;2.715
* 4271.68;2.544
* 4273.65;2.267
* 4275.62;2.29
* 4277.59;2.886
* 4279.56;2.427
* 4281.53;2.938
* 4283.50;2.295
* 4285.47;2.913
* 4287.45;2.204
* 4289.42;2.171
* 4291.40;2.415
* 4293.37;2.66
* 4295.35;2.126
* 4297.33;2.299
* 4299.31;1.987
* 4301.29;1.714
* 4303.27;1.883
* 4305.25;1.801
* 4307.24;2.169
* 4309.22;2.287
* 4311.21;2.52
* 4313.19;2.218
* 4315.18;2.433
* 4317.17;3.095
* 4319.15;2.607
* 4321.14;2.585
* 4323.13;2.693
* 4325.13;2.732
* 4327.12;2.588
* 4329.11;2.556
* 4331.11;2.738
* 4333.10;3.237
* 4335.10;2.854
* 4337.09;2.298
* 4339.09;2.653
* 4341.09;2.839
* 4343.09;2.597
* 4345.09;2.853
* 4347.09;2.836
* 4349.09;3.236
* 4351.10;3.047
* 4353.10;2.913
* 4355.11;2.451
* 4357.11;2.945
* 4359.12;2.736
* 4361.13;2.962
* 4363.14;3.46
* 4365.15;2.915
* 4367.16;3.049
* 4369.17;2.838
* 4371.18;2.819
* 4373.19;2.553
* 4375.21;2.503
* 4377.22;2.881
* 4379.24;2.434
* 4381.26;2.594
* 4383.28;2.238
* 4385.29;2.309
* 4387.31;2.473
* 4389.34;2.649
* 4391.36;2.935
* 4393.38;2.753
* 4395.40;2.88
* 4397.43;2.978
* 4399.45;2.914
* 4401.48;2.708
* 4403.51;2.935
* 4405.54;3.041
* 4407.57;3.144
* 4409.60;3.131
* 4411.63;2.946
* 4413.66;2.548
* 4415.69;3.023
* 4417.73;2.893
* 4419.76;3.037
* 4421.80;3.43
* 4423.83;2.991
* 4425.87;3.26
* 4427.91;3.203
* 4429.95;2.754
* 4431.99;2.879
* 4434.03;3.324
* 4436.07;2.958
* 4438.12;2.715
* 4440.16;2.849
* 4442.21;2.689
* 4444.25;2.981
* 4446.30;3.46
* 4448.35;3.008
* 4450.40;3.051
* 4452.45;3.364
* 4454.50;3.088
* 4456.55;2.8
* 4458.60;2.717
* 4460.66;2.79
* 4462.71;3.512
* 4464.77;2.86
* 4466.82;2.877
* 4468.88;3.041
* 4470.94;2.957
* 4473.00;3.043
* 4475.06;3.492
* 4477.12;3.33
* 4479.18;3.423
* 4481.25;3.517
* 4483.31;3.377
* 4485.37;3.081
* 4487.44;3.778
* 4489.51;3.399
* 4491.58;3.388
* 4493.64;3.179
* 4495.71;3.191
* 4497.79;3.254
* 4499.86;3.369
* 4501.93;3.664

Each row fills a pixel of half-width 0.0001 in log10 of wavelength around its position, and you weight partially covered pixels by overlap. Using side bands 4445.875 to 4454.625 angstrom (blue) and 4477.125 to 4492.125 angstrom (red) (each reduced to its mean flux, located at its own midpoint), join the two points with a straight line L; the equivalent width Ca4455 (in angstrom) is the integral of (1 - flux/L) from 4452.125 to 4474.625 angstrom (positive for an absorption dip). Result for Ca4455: 1.8 angstrom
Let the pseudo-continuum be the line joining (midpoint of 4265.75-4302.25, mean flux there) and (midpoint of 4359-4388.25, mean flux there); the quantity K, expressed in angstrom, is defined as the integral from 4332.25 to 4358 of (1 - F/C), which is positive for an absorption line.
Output -1.9 angstrom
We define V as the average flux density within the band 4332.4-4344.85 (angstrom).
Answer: 2.74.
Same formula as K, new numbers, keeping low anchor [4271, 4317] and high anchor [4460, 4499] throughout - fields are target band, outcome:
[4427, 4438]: 0.06 angstrom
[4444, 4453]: -0.26 angstrom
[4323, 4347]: -1.80 angstrom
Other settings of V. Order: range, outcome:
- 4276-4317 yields 2.33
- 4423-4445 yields 2.96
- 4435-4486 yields 3.08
